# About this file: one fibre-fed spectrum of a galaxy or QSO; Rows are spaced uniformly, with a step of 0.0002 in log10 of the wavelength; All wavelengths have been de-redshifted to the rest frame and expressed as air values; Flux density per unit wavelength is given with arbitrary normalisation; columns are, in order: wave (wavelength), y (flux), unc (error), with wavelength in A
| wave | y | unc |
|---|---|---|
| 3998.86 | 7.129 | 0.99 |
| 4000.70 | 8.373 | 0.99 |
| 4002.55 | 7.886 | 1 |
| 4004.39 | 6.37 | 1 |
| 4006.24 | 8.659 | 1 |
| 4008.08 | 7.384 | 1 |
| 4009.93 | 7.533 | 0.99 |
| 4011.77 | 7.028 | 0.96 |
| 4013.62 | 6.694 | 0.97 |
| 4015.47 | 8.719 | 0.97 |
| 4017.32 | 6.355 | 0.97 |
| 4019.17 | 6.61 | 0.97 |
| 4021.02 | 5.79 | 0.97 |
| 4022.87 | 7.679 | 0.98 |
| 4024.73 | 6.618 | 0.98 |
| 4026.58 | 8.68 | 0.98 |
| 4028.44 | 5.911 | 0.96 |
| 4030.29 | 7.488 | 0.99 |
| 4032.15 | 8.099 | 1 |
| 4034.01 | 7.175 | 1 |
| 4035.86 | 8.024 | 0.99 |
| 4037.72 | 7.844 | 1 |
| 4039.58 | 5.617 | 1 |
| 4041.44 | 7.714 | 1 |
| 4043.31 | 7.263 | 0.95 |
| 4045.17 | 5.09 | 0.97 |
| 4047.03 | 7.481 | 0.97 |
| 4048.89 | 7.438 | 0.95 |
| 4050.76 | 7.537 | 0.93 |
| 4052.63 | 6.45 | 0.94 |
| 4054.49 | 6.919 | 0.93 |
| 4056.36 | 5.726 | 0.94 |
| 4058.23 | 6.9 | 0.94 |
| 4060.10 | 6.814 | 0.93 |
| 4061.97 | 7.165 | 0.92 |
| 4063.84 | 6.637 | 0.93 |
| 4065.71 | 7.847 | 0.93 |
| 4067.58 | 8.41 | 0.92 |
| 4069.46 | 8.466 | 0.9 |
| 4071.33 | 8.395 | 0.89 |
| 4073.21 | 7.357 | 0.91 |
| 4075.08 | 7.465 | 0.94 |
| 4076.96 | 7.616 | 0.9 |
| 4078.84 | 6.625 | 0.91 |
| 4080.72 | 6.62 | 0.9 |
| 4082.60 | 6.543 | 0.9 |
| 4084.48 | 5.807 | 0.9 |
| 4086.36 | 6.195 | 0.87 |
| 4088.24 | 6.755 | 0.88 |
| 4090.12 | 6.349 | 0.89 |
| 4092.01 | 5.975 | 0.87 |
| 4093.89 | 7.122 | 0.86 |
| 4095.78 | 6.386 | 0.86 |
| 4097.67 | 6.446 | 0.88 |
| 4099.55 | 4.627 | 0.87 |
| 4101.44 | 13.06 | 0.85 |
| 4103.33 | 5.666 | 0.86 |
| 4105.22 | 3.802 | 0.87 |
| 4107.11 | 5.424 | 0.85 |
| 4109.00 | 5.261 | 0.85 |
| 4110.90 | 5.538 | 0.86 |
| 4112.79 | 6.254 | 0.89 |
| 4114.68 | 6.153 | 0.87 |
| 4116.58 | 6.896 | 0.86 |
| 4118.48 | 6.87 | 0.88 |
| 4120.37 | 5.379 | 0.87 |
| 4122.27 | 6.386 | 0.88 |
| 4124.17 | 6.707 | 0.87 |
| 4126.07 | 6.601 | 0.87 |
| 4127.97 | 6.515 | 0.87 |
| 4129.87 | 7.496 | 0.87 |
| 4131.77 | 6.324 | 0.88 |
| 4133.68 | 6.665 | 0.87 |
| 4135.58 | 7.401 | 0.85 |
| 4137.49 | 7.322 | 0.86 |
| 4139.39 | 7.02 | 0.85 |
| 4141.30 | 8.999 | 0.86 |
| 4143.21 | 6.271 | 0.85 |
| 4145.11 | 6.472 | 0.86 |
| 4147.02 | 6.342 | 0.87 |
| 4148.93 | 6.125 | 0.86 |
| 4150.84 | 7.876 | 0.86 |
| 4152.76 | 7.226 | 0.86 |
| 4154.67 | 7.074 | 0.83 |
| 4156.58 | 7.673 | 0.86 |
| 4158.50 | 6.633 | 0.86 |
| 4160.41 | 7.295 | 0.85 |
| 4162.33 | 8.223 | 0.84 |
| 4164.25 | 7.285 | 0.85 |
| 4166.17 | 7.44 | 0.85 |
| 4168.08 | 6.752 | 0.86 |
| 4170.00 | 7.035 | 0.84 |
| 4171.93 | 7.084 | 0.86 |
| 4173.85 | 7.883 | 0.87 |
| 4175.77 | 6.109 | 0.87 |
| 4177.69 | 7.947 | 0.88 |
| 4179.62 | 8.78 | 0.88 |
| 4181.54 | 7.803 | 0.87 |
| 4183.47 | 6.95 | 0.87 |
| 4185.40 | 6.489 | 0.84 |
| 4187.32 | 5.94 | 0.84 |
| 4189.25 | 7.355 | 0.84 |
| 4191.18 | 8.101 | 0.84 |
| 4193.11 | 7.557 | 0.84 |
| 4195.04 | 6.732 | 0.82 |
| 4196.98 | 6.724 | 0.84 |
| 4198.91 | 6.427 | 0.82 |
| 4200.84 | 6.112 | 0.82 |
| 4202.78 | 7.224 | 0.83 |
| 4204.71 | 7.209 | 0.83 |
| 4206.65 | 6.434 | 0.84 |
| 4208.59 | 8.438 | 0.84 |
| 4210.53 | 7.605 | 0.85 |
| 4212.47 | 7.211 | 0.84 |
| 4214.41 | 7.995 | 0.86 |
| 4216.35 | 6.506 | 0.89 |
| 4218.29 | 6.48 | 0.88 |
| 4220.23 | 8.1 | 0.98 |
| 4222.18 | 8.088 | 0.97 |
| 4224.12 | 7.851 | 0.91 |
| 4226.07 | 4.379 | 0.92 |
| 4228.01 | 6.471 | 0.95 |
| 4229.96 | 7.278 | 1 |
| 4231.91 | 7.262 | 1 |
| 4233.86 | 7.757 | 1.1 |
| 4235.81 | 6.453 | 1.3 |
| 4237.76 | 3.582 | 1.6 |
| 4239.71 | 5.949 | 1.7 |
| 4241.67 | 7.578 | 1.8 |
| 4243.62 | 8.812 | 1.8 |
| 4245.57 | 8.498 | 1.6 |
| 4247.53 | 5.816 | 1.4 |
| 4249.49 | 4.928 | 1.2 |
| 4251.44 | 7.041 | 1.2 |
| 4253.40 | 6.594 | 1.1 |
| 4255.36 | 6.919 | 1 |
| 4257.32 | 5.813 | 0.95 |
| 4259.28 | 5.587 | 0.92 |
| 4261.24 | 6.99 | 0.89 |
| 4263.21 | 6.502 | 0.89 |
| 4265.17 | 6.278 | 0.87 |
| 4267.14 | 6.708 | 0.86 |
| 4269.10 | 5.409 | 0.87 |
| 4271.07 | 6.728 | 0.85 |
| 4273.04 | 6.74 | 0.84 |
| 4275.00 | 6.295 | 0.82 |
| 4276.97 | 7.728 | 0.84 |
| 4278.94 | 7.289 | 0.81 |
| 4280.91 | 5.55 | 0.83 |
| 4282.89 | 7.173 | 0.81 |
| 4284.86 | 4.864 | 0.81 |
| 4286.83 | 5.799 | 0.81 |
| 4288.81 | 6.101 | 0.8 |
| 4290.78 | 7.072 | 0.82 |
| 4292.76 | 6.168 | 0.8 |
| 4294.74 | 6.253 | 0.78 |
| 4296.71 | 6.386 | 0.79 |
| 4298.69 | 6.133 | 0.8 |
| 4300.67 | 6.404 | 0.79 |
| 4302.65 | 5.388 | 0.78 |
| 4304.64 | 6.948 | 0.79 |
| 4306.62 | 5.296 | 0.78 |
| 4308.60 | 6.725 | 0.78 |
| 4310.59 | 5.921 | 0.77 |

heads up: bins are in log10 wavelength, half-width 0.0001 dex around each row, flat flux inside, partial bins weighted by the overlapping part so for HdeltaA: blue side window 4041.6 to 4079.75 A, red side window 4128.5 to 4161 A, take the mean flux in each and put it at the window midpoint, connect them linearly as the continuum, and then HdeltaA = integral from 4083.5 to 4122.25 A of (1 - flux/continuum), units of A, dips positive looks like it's 4.5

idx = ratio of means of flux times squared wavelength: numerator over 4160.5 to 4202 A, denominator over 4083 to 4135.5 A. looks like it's 1.16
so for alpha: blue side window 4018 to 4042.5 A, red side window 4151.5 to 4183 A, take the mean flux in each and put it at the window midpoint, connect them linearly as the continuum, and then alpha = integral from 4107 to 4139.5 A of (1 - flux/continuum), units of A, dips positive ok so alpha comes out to 3.8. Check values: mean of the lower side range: 7.16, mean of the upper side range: 7.39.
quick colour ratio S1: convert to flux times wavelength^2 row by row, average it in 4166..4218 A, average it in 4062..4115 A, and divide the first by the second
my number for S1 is 1.12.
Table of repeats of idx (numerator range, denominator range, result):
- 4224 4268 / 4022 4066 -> 1.02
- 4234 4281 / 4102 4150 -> 1.08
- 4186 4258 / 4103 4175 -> 1.07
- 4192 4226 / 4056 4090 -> 1.08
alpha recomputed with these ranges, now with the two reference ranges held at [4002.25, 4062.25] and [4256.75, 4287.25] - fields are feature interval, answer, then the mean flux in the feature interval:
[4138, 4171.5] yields -2.2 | 7.16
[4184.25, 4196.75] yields -0.8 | 7.01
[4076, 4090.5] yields 0.8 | 6.57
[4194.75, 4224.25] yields -2.9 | 7.19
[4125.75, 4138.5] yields -0.2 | 6.92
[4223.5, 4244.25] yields -0.4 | 6.61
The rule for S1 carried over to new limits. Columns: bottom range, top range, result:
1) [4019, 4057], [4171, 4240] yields 1.08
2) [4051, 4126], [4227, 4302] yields 1.05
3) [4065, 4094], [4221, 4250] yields 1.03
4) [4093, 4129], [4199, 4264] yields 1.13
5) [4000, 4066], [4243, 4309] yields 1.01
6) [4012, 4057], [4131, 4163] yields 1.07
